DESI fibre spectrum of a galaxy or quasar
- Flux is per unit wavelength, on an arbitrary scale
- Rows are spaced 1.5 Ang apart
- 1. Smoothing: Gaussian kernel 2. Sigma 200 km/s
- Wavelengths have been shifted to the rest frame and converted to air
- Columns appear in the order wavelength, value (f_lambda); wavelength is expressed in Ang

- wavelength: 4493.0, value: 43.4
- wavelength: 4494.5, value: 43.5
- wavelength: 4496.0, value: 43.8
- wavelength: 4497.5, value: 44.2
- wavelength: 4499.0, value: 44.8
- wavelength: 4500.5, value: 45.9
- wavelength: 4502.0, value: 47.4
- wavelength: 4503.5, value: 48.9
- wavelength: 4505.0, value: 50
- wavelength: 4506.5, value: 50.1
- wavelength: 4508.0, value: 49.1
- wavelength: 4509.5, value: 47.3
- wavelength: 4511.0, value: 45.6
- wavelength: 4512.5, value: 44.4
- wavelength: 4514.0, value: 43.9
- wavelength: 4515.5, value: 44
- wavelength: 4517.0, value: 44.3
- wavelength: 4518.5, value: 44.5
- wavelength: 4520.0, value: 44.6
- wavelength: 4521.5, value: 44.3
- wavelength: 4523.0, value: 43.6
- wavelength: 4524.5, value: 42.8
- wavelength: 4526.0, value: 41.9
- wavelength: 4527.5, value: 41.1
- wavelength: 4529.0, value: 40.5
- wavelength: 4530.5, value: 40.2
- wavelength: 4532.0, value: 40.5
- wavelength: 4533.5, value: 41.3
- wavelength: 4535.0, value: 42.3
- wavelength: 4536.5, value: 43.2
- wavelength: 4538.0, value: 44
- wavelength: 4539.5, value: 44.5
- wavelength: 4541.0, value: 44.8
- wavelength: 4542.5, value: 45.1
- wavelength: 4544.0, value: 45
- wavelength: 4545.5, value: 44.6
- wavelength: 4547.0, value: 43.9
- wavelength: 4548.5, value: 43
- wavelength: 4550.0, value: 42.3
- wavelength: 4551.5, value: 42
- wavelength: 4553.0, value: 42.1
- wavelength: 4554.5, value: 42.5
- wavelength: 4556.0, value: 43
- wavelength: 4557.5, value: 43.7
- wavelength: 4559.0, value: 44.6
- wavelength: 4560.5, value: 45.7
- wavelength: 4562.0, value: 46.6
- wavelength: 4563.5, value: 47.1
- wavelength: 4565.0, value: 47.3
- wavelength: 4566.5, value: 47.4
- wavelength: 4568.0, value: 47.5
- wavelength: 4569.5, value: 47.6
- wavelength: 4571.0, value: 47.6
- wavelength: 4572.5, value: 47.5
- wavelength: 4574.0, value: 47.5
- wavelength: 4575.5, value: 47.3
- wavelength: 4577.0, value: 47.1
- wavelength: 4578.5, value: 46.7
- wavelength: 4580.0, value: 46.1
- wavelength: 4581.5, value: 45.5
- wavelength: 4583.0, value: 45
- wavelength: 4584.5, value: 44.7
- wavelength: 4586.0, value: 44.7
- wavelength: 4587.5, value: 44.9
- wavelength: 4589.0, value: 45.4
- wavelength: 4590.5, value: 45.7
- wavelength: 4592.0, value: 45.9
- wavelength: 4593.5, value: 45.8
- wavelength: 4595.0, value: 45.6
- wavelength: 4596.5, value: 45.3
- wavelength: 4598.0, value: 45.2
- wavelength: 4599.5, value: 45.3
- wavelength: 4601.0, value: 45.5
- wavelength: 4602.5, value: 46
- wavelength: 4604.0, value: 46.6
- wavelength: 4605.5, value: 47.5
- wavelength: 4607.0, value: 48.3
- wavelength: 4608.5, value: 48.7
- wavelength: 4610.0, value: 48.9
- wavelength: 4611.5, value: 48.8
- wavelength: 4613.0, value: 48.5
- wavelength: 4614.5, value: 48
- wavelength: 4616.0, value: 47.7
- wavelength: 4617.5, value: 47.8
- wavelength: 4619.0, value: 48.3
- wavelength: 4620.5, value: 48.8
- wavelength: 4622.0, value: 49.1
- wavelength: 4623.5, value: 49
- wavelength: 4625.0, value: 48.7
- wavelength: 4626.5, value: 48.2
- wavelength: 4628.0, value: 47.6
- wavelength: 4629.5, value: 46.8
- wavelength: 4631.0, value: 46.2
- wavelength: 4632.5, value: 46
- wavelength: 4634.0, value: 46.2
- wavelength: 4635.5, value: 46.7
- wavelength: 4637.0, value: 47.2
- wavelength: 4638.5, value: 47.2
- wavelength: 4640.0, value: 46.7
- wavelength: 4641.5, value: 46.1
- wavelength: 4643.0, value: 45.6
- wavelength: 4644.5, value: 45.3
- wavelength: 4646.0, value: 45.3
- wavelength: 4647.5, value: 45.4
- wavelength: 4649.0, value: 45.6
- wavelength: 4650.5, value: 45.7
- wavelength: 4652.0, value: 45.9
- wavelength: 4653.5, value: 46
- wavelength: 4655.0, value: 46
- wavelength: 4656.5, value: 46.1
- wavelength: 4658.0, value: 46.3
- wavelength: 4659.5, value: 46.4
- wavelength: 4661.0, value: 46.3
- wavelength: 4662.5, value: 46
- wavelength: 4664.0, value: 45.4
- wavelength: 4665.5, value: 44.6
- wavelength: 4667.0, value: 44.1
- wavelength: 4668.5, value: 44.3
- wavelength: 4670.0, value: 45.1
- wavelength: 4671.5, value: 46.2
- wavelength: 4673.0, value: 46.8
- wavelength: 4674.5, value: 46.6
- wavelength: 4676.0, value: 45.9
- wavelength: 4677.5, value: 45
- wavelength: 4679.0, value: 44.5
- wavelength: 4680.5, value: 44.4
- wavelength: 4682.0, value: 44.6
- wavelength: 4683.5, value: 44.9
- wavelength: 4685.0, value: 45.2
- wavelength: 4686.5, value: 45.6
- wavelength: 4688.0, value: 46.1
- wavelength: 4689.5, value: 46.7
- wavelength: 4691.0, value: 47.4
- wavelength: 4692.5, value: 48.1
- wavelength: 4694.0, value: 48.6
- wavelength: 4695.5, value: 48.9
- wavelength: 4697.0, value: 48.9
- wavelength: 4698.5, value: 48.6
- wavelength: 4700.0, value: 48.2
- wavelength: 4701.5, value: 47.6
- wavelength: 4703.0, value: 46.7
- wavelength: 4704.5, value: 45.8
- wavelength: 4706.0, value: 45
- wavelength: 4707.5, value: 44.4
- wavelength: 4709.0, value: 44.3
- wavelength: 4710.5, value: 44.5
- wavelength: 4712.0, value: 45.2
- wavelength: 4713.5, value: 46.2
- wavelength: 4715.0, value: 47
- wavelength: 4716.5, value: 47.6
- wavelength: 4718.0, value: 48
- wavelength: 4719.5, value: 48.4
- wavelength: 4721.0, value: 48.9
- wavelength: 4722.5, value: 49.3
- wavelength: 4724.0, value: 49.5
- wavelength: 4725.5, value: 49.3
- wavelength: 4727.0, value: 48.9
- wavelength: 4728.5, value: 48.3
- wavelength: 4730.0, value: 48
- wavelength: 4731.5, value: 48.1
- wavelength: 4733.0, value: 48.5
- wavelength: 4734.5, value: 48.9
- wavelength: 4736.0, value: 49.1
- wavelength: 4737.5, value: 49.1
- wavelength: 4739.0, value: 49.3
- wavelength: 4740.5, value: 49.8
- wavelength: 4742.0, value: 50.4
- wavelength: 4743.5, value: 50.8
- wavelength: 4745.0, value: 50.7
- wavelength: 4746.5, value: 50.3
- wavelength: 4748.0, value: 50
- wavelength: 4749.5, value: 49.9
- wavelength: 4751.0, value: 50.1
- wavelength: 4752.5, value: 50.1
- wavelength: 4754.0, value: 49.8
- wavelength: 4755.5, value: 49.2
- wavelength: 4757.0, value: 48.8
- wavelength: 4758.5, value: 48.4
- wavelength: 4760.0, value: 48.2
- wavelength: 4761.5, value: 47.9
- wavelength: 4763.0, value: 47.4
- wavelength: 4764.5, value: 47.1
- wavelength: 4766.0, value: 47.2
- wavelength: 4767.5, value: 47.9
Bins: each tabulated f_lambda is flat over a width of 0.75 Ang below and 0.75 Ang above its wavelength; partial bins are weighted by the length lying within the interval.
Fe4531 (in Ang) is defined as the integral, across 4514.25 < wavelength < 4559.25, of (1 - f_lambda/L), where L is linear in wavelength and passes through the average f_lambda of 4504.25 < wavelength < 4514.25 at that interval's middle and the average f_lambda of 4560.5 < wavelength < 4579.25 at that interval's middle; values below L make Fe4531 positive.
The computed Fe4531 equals 4.0 Ang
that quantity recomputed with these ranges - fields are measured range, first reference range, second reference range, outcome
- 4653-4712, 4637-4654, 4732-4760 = 1.5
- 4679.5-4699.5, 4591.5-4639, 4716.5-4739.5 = 0.6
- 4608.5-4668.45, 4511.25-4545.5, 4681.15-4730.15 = -1.5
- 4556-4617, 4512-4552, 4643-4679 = -3.1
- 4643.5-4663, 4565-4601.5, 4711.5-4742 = 0.6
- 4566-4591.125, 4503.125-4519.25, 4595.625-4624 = 0.4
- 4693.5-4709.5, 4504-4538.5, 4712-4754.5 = 0.4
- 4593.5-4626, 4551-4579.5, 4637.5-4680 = -1.2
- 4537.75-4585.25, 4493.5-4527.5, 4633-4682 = 0.2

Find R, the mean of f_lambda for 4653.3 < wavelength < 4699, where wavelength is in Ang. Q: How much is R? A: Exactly 46.1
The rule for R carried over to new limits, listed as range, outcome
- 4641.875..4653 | 45.6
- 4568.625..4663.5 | 46.7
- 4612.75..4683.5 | 46.4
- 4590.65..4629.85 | 47.4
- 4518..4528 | 43.3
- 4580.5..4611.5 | 46.1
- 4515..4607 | 44.7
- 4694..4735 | 47.5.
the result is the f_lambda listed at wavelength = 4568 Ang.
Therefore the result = 47.5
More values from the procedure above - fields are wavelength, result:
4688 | 46.1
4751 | 50.1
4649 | 45.6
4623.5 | 49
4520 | 44.6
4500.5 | 45.9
